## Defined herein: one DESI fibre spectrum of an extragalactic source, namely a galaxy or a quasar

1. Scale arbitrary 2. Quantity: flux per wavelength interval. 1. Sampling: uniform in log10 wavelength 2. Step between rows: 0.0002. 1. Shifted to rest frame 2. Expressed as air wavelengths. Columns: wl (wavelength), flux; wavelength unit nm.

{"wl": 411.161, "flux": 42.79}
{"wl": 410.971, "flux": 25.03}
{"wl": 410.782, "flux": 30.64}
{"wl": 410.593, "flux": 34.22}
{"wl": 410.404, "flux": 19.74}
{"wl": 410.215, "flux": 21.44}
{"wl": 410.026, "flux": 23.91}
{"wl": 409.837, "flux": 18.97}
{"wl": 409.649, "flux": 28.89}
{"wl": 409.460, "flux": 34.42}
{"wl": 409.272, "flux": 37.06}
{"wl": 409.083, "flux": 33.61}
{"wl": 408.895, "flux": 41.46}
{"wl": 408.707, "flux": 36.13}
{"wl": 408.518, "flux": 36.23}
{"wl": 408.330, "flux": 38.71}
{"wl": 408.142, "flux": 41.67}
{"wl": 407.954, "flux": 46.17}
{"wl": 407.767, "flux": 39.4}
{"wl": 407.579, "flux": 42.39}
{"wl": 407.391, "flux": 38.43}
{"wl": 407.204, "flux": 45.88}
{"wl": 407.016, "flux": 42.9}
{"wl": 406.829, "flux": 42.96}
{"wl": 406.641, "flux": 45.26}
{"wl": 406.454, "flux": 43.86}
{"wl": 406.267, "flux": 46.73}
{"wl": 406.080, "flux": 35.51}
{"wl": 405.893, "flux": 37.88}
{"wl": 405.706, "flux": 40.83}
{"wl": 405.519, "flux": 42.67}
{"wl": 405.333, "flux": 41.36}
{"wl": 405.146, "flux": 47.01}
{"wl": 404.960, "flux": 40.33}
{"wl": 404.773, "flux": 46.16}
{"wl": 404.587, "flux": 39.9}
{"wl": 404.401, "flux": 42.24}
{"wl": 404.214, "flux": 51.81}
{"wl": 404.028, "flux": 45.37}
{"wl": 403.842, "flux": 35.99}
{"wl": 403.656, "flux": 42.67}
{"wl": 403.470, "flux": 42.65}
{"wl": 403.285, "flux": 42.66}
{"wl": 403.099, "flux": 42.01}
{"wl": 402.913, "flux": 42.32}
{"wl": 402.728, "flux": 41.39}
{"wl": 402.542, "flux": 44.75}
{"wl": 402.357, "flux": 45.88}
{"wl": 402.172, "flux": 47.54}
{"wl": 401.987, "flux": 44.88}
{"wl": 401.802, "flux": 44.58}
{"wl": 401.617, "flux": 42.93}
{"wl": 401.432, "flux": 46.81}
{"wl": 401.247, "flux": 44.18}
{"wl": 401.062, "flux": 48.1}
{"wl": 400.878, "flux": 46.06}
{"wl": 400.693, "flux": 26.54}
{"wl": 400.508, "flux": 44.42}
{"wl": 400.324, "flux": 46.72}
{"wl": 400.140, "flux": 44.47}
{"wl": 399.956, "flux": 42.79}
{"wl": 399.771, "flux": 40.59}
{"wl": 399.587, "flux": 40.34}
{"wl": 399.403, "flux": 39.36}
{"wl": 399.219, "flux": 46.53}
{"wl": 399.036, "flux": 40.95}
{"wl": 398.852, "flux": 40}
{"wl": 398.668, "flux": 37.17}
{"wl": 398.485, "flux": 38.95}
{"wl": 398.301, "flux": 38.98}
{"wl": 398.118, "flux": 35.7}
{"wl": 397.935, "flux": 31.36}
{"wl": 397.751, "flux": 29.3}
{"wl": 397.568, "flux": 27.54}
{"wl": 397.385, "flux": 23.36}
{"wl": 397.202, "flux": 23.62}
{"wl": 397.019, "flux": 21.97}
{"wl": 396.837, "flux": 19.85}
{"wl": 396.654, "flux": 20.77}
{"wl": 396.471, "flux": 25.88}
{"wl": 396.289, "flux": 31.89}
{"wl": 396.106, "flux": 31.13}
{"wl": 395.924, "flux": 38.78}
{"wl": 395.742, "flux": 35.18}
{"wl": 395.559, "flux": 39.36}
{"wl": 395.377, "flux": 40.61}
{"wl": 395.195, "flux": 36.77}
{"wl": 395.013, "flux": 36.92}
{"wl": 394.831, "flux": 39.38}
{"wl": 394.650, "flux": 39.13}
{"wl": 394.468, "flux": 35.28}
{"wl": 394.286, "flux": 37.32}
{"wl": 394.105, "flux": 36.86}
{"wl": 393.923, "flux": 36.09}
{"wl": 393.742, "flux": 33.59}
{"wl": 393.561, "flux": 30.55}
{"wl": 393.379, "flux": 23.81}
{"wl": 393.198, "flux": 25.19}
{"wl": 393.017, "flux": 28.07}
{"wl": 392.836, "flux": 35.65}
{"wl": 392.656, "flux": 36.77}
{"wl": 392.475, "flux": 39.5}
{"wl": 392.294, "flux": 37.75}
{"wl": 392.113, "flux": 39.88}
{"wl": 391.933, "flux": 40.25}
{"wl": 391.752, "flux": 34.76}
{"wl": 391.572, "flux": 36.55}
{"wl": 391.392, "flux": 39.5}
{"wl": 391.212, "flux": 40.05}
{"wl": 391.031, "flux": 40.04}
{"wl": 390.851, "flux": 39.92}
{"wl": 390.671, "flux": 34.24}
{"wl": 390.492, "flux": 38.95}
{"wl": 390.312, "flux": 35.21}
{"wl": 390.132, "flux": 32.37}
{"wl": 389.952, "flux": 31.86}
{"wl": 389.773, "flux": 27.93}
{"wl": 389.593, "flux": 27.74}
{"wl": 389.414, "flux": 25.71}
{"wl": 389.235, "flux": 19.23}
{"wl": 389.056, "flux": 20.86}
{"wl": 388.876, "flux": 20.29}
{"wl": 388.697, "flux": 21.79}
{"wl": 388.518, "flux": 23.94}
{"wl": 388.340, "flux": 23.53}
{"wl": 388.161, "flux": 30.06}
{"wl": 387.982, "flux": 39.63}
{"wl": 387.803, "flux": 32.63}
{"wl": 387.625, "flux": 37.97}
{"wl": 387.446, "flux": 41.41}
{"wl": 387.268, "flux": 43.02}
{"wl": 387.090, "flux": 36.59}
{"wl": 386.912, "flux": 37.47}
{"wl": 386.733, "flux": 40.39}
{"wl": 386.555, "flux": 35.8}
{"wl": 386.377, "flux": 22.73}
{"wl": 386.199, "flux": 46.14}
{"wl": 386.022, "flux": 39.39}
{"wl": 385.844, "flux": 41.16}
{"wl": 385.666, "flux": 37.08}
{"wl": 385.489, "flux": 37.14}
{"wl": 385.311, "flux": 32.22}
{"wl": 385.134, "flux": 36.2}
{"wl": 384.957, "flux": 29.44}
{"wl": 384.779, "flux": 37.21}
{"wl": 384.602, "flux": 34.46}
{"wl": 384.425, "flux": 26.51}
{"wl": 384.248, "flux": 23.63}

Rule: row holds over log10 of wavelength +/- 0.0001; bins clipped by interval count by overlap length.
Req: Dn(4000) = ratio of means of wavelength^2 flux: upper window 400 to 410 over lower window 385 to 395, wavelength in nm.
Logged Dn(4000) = 1.3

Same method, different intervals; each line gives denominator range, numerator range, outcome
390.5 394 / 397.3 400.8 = 1.10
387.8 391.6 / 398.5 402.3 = 1.46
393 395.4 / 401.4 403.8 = 1.33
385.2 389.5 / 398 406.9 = 1.40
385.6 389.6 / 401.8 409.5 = 1.42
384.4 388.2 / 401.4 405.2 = 1.31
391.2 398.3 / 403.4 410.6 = 1.24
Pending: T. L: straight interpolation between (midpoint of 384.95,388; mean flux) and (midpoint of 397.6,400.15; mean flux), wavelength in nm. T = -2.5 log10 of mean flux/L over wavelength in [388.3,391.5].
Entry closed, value 0.23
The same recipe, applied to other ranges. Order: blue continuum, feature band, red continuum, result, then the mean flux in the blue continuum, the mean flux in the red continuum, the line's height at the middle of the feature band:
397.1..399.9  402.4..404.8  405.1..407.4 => -0.076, 35.6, 42.5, 40.1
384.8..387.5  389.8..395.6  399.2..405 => 0.106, 37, 43.2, 39.6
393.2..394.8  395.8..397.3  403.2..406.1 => 0.309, 33.8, 42.4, 35.8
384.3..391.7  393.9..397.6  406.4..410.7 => 0.072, 33.5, 36.1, 34.5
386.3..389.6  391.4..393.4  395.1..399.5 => -0.102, 30.7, 33.1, 31.8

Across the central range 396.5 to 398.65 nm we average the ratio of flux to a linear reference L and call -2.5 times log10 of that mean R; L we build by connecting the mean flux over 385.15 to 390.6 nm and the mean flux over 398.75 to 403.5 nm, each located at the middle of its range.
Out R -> 0.38 mag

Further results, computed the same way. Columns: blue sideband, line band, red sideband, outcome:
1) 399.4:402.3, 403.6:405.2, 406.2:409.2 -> -0.03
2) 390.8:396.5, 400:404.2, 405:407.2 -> -0.08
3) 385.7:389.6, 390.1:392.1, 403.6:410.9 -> -0.13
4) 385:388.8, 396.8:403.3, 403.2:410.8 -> -0.05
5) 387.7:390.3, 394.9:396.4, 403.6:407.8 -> -0.09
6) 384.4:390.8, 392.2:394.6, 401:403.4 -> 0.11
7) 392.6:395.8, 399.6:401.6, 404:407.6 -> -0.10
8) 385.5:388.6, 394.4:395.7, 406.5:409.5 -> -0.02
